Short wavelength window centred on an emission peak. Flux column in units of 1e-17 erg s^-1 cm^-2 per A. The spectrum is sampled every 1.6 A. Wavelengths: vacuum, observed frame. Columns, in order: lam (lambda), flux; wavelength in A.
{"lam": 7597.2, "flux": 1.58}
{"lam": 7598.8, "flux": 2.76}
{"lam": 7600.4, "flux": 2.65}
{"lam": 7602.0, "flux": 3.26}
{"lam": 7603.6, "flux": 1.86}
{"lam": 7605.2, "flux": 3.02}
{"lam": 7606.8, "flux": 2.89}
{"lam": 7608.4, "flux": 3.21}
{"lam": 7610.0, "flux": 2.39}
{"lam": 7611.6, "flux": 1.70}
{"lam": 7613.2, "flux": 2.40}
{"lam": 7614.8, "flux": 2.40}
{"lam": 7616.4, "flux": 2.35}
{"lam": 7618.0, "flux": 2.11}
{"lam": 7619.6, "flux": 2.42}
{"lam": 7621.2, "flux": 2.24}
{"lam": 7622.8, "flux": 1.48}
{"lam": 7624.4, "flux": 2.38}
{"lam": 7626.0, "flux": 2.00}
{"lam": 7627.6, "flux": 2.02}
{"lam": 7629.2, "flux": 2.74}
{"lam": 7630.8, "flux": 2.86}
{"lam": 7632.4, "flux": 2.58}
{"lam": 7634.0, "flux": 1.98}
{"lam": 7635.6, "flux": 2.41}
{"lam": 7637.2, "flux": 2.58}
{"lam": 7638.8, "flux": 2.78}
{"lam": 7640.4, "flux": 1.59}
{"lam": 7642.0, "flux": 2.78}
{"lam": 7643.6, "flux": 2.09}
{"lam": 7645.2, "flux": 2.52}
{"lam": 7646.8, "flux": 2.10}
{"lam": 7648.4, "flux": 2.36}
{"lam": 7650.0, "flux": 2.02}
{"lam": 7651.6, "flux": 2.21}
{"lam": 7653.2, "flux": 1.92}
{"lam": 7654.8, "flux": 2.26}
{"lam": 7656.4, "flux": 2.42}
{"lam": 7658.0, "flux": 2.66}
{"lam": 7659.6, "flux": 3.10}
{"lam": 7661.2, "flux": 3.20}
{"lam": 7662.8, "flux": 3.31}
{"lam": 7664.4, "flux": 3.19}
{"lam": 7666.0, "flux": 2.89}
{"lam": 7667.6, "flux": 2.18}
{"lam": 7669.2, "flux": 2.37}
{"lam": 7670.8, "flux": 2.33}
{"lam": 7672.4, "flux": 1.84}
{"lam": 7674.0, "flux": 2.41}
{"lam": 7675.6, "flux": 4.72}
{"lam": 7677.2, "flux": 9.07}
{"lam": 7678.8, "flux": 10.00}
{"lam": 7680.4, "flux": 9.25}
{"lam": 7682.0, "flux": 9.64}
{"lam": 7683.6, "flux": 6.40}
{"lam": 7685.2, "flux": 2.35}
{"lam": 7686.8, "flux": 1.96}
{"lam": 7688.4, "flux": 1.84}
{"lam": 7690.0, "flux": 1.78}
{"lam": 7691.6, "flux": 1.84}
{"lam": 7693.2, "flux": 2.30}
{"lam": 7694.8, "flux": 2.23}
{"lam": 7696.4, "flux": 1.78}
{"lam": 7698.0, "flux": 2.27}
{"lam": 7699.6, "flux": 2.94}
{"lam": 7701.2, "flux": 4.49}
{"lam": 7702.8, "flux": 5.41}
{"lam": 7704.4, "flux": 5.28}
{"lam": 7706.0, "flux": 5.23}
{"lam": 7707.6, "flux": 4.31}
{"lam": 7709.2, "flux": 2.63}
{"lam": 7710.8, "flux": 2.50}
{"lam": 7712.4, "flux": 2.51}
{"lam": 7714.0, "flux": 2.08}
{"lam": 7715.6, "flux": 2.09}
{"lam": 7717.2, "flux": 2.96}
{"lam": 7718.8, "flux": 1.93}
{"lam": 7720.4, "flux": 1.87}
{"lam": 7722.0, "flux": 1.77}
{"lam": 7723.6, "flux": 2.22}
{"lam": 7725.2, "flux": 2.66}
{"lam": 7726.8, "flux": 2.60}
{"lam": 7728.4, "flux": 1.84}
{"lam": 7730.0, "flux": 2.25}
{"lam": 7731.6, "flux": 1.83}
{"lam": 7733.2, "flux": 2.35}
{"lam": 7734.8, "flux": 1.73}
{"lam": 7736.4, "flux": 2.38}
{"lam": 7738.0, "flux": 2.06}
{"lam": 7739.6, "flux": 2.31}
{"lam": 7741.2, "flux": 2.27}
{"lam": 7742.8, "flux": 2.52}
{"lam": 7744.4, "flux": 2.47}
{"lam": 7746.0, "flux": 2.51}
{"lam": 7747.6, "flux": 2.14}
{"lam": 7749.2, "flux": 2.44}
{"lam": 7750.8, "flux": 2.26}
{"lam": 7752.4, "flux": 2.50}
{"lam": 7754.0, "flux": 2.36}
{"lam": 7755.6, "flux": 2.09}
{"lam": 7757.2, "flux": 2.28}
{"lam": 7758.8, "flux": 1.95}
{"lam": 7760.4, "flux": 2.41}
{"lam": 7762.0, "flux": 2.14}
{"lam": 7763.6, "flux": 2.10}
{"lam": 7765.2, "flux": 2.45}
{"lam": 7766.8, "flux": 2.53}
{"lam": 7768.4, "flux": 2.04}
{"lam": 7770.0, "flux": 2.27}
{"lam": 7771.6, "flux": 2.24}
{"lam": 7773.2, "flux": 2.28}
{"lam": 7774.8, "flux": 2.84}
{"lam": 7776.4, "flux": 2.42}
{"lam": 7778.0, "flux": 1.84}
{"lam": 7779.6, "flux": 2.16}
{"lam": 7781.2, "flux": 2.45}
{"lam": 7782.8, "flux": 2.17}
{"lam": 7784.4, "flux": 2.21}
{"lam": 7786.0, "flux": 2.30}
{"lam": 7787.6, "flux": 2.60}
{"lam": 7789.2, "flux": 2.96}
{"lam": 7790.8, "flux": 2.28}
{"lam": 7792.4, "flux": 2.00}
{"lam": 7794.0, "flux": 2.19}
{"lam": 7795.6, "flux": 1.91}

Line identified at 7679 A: H-alpha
